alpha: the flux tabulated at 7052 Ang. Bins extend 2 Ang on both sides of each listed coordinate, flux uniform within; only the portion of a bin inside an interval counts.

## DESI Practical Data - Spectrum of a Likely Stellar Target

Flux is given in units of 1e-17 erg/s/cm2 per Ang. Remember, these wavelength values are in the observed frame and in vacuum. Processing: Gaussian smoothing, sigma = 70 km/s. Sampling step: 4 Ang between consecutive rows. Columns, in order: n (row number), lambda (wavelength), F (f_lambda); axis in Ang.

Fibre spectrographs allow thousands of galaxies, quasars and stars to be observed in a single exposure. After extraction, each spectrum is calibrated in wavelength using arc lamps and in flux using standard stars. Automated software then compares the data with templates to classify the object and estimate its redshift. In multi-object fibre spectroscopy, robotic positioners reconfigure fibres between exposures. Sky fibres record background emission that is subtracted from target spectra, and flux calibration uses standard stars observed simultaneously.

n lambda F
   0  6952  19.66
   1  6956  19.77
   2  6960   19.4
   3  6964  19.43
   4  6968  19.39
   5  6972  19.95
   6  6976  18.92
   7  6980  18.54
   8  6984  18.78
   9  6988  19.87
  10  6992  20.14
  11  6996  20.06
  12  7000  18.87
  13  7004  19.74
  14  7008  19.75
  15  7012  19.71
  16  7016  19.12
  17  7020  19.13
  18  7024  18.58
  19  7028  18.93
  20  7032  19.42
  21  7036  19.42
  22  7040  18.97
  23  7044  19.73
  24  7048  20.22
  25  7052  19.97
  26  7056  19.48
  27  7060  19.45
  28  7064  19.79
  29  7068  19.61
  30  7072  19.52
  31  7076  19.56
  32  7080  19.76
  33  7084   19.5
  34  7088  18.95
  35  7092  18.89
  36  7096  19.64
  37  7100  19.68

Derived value 19.97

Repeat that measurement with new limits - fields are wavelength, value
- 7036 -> 19.42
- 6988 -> 19.87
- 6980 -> 18.54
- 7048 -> 20.22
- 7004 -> 19.74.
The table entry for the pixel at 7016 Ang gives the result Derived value 19.12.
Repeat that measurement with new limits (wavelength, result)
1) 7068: 19.61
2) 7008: 19.75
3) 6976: 18.92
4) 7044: 19.73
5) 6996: 20.06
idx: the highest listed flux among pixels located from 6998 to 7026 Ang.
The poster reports 19.75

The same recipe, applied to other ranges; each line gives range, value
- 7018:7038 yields 19.42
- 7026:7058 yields 20.22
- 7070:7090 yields 19.76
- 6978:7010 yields 20.14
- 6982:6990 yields 19.87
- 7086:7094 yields 18.95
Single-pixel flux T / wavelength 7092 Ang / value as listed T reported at 18.89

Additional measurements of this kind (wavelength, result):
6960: 19.4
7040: 18.97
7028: 18.93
